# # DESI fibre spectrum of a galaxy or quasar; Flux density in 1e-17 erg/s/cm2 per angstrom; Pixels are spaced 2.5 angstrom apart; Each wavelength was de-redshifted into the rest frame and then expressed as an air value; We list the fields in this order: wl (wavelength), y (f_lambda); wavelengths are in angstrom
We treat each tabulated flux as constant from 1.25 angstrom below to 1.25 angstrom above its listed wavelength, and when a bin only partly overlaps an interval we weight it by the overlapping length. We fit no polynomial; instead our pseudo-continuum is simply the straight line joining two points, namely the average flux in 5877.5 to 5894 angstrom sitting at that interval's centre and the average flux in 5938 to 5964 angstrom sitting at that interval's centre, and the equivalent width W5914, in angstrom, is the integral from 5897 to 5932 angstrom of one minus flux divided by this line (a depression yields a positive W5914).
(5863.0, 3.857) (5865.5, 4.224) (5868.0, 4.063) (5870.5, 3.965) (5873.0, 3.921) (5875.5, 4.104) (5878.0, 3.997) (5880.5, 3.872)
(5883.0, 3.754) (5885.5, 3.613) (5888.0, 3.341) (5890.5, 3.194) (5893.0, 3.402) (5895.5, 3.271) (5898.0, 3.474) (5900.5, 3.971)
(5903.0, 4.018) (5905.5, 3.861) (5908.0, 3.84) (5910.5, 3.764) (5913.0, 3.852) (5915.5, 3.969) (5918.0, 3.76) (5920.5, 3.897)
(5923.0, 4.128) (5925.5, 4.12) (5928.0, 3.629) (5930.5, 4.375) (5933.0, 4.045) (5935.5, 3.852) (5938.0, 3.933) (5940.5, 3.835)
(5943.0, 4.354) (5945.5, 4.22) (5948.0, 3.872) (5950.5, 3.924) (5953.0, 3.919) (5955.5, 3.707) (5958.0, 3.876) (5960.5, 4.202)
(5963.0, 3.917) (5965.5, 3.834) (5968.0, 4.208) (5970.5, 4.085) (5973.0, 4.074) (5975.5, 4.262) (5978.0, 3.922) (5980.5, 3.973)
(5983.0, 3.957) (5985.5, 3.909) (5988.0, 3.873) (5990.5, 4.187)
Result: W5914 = -1.40 angstrom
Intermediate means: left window 3.58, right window 3.98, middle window 3.91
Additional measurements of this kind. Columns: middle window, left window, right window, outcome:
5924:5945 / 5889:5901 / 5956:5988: -1.7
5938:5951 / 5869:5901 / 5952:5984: -0.4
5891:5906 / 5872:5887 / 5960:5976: 1.1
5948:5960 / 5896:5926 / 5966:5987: 0.3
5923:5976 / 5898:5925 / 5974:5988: -0.8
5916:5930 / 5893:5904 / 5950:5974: -0.6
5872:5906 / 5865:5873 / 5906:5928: 2.5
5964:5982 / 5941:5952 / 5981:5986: -0.3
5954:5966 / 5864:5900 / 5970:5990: 0.1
